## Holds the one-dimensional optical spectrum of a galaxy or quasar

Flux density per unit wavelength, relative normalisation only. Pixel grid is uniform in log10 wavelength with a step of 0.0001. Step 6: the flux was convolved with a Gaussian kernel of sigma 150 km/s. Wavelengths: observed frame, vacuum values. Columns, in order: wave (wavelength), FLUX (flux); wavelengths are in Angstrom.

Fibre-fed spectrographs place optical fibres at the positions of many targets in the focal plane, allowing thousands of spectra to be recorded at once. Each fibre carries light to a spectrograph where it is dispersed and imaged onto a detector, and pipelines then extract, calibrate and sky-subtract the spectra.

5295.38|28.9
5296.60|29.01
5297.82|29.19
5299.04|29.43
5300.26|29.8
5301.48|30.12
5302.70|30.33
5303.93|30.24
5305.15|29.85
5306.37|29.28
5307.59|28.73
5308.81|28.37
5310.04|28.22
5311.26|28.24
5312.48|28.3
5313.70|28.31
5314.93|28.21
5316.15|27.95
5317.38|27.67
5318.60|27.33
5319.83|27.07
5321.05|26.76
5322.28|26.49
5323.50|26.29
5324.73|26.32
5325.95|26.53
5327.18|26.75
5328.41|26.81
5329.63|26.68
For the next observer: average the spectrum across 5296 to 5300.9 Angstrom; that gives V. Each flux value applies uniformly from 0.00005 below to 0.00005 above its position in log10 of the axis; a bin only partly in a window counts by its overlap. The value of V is 29.4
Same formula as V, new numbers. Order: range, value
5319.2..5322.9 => 26.8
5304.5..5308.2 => 29.3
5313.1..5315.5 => 28.2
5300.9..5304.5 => 30.2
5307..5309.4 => 28.6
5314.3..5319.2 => 27.8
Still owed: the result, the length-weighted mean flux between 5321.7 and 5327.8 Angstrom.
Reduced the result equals 26.5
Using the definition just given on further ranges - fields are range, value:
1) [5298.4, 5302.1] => 29.8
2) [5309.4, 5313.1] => 28.3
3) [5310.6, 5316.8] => 28.2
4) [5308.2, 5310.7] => 28.3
